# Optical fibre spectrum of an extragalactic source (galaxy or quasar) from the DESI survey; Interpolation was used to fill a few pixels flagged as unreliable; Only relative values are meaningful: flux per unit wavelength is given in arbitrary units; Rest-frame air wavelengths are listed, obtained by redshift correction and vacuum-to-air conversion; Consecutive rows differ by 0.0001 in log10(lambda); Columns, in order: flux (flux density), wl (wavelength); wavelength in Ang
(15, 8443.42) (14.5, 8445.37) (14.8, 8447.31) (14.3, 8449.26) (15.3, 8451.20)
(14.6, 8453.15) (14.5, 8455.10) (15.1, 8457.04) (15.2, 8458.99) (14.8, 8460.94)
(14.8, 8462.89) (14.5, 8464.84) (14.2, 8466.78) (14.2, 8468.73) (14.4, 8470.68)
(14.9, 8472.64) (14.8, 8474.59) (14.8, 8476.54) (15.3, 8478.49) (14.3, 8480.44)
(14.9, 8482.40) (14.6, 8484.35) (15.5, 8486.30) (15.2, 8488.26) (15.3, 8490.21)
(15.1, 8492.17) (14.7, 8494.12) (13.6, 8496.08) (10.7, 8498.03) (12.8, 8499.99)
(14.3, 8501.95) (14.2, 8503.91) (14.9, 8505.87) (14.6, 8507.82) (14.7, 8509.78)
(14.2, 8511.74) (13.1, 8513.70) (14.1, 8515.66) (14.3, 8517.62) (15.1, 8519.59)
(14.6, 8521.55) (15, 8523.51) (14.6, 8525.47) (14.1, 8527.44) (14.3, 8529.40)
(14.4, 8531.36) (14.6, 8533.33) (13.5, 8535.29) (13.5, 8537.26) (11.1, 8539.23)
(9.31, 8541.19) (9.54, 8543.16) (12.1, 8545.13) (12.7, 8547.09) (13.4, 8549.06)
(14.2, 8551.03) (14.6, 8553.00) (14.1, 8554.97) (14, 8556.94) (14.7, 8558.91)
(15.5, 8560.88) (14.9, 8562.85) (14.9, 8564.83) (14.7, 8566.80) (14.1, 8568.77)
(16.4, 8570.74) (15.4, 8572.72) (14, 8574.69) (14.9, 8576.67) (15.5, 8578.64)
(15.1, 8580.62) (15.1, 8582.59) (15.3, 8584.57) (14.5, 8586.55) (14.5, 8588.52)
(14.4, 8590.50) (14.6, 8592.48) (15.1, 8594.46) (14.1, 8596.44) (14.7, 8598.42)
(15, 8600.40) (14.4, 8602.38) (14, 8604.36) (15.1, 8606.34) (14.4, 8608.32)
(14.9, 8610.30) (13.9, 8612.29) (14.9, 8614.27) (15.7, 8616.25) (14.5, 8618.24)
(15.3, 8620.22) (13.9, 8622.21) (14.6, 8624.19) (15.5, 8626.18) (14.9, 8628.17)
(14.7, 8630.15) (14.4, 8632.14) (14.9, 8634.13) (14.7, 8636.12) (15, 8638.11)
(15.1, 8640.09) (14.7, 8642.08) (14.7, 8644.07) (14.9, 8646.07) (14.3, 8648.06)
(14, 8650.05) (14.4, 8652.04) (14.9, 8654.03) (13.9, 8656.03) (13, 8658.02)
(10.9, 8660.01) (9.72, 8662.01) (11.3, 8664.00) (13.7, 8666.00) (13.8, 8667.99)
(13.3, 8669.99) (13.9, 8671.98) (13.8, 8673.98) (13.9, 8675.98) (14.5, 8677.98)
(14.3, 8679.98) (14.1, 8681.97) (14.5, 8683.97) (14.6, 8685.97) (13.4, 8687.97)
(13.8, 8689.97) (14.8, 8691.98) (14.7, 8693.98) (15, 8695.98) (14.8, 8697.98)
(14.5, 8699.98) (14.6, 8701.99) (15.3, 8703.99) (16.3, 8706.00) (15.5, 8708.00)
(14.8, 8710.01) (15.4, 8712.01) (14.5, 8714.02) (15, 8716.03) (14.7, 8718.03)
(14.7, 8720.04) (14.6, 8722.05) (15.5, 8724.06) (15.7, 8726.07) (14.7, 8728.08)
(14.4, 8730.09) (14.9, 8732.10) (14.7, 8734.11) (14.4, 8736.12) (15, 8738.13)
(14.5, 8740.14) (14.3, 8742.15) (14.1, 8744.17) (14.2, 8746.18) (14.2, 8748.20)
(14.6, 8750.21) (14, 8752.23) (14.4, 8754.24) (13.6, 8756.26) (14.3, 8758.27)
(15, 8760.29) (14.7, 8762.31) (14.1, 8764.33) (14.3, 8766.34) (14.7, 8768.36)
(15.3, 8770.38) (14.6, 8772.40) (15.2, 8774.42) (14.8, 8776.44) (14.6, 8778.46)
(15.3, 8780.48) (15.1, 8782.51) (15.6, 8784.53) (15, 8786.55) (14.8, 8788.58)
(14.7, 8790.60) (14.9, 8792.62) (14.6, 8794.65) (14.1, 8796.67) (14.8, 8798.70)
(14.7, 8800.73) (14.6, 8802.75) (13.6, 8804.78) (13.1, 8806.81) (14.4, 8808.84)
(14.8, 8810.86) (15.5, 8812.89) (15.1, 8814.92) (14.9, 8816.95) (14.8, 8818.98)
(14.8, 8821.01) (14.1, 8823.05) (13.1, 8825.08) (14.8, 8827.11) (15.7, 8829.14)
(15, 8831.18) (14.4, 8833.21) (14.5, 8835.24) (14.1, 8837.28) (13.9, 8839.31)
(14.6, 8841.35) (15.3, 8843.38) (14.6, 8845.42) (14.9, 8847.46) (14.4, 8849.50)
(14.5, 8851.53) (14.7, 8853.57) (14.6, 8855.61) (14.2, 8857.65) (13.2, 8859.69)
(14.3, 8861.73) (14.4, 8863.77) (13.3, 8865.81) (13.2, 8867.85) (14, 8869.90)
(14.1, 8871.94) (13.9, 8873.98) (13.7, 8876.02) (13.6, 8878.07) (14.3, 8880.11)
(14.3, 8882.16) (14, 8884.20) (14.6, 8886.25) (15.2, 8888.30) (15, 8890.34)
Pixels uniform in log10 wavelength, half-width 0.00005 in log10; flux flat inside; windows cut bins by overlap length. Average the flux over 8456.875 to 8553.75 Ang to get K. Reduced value 14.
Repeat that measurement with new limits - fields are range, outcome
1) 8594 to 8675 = 14.2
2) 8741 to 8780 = 14.5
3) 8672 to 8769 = 14.6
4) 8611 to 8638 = 14.8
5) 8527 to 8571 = 13.6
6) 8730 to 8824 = 14.6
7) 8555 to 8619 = 14.8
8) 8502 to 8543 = 13.8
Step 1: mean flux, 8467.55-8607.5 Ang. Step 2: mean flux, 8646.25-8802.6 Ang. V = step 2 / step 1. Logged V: 1.0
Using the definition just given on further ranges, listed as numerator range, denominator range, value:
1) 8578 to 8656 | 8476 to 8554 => 1.06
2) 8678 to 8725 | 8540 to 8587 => 1.05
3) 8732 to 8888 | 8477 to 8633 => 1.01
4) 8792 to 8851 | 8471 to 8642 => 1.01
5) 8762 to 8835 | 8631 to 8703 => 1.05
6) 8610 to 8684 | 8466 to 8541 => 0.99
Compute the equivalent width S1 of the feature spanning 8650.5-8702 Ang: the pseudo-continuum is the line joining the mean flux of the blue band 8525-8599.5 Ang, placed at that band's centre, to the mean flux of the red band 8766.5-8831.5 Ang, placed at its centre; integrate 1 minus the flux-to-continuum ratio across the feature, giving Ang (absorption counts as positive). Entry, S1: 2.30 Ang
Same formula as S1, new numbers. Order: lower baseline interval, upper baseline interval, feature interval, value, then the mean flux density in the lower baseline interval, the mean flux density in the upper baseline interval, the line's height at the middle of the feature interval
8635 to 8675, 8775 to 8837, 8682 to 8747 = -3.0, 13.7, 14.7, 14.1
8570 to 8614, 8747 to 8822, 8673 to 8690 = 0.7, 14.8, 14.6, 14.7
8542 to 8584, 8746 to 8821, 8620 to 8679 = 1.7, 14.3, 14.6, 14.4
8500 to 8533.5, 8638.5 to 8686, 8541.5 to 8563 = 1.2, 14.4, 13.8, 14.2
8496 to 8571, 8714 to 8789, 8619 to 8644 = -1.0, 13.8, 14.7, 14.2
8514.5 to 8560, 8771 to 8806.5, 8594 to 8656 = -3.2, 13.6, 14.7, 14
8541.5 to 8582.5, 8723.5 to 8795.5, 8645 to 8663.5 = 1.4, 14.2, 14.7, 14.4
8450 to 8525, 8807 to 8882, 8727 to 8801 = -1.2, 14.5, 14.4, 14.4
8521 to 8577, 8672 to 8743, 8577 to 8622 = -2.0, 13.9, 14.7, 14.1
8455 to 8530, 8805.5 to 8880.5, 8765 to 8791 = -1.0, 14.5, 14.3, 14.4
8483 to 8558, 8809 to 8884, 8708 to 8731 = -1.3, 13.8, 14.4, 14.2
